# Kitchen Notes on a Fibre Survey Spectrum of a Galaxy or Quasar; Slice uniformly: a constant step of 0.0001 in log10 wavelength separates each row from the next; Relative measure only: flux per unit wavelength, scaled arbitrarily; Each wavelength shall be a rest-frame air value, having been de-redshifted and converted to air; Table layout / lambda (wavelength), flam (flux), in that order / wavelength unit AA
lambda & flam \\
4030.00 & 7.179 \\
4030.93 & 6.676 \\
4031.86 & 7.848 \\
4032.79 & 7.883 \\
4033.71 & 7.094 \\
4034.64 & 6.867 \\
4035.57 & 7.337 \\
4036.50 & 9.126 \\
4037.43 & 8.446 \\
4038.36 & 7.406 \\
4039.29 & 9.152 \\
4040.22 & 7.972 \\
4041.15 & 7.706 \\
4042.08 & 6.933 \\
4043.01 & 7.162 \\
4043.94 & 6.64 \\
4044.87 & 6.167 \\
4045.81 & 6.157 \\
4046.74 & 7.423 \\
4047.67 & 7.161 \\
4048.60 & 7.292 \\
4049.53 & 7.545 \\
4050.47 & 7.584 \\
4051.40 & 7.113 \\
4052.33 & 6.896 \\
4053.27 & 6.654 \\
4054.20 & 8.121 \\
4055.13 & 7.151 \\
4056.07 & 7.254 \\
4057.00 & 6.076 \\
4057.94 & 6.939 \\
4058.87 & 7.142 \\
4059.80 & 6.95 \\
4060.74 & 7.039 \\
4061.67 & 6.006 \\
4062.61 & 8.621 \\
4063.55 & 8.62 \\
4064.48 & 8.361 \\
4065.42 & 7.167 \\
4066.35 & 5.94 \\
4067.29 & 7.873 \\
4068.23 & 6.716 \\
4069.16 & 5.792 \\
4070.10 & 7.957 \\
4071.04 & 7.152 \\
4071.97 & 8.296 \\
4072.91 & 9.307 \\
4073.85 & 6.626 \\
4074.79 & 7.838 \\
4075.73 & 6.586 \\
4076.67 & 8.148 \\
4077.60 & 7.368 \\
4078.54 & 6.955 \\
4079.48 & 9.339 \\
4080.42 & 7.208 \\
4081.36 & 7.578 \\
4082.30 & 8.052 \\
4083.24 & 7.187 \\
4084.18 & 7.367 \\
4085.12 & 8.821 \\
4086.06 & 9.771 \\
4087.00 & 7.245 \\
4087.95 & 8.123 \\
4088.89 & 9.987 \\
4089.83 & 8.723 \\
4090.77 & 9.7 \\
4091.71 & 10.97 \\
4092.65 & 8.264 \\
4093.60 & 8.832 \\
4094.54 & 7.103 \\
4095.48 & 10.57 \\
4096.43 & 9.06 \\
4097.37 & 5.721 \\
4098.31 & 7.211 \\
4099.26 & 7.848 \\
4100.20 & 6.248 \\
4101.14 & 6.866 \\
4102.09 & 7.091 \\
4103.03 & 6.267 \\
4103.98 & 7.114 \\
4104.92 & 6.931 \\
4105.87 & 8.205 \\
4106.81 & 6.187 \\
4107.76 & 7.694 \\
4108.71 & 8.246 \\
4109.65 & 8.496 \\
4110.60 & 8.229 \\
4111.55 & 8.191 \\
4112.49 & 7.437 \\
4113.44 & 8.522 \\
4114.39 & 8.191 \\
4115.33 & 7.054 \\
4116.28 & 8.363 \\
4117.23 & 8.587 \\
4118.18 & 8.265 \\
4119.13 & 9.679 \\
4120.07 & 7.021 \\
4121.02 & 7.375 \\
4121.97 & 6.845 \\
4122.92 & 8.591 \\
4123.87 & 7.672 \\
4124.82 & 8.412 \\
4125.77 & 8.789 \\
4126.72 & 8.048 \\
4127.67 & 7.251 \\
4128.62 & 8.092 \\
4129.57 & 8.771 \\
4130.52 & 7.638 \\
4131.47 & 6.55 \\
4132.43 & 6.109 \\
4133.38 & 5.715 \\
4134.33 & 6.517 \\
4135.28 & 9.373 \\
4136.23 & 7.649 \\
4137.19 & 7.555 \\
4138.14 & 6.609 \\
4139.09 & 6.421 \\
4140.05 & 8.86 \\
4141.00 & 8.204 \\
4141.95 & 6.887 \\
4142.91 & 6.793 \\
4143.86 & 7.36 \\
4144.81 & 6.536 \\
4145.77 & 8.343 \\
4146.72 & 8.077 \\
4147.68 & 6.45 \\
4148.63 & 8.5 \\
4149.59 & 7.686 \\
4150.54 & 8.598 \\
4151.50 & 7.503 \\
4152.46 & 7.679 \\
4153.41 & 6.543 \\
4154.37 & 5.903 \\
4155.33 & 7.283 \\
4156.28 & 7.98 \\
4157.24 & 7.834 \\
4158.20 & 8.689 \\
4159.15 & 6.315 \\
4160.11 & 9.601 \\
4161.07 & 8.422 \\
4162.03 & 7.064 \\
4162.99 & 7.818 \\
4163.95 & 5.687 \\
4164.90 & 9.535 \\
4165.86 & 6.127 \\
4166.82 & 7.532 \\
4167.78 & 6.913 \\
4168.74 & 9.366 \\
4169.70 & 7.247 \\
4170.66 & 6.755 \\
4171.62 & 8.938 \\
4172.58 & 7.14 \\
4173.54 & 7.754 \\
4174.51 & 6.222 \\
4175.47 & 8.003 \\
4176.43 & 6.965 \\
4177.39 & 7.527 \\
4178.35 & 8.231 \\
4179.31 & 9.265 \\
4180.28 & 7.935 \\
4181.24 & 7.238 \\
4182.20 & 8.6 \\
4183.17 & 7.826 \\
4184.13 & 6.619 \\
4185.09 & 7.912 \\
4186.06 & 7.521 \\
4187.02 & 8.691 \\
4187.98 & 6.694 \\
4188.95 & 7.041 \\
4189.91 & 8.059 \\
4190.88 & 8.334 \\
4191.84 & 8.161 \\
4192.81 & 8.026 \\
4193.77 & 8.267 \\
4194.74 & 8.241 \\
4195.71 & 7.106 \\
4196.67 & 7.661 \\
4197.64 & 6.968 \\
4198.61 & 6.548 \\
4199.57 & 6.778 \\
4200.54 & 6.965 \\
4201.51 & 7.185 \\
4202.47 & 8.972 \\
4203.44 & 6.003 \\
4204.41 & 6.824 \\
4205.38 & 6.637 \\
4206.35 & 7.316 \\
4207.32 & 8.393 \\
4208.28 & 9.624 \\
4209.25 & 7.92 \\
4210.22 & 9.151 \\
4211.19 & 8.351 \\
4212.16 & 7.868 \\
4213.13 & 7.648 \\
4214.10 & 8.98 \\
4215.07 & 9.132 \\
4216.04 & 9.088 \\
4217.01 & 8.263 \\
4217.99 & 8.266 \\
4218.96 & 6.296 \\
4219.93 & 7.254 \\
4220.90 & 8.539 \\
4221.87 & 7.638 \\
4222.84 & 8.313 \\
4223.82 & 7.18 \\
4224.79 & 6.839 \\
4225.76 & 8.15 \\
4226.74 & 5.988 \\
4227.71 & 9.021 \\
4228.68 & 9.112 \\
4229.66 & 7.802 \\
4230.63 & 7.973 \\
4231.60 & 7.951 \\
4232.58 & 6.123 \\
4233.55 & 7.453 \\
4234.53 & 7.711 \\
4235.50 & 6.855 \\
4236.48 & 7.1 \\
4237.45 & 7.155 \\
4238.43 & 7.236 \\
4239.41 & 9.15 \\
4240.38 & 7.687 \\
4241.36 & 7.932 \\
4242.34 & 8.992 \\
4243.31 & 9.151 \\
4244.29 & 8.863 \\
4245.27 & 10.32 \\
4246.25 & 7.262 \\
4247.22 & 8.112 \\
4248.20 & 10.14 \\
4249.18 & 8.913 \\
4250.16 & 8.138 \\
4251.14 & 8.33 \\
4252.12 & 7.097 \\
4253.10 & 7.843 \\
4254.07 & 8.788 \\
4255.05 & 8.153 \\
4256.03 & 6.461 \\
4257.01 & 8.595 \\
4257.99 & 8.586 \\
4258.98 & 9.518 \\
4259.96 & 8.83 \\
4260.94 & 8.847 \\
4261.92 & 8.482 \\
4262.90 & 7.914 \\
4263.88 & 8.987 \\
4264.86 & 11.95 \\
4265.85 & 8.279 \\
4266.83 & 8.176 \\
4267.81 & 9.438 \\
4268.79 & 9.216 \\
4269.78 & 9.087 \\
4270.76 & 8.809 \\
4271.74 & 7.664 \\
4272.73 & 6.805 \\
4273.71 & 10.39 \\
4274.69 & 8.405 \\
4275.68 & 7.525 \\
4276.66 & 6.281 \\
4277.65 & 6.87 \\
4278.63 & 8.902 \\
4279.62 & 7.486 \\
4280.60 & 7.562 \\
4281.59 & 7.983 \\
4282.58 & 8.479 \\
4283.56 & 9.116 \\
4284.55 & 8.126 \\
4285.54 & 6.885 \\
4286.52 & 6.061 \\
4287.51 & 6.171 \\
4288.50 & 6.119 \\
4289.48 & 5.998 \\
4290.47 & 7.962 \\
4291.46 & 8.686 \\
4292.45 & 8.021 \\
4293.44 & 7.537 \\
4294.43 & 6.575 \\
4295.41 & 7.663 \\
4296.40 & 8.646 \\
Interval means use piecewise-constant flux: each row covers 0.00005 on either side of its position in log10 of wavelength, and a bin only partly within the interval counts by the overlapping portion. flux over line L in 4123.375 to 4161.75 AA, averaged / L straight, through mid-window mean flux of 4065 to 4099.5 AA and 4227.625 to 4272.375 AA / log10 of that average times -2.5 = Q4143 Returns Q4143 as 0.07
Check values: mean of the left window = 7.96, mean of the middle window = 7.58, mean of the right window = 8.36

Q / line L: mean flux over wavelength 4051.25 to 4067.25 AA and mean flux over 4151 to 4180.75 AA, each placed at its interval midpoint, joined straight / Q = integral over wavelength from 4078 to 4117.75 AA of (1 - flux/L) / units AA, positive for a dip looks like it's -3.5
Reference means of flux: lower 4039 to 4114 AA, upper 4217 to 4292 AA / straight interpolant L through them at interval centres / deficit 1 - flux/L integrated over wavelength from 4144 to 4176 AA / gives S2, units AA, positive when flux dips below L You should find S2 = 1.01 AA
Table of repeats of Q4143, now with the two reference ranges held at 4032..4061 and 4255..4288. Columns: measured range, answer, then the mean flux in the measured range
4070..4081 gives -0.04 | 7.72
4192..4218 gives 0.02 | 7.85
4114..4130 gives -0.06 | 8.06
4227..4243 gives 0.04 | 7.82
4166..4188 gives 0.02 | 7.69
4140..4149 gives 0.03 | 7.54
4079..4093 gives -0.15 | 8.56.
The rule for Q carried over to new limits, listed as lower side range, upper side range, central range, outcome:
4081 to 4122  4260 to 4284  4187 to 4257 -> 3.6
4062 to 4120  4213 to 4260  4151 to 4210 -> 2.9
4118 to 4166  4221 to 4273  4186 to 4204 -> 0.9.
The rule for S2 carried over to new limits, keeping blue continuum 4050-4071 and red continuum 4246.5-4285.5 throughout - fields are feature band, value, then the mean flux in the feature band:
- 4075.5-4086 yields -0.7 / 7.8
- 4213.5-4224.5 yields 0.1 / 8.06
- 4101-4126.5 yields -1.1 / 7.8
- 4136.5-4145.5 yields 0.4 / 7.28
